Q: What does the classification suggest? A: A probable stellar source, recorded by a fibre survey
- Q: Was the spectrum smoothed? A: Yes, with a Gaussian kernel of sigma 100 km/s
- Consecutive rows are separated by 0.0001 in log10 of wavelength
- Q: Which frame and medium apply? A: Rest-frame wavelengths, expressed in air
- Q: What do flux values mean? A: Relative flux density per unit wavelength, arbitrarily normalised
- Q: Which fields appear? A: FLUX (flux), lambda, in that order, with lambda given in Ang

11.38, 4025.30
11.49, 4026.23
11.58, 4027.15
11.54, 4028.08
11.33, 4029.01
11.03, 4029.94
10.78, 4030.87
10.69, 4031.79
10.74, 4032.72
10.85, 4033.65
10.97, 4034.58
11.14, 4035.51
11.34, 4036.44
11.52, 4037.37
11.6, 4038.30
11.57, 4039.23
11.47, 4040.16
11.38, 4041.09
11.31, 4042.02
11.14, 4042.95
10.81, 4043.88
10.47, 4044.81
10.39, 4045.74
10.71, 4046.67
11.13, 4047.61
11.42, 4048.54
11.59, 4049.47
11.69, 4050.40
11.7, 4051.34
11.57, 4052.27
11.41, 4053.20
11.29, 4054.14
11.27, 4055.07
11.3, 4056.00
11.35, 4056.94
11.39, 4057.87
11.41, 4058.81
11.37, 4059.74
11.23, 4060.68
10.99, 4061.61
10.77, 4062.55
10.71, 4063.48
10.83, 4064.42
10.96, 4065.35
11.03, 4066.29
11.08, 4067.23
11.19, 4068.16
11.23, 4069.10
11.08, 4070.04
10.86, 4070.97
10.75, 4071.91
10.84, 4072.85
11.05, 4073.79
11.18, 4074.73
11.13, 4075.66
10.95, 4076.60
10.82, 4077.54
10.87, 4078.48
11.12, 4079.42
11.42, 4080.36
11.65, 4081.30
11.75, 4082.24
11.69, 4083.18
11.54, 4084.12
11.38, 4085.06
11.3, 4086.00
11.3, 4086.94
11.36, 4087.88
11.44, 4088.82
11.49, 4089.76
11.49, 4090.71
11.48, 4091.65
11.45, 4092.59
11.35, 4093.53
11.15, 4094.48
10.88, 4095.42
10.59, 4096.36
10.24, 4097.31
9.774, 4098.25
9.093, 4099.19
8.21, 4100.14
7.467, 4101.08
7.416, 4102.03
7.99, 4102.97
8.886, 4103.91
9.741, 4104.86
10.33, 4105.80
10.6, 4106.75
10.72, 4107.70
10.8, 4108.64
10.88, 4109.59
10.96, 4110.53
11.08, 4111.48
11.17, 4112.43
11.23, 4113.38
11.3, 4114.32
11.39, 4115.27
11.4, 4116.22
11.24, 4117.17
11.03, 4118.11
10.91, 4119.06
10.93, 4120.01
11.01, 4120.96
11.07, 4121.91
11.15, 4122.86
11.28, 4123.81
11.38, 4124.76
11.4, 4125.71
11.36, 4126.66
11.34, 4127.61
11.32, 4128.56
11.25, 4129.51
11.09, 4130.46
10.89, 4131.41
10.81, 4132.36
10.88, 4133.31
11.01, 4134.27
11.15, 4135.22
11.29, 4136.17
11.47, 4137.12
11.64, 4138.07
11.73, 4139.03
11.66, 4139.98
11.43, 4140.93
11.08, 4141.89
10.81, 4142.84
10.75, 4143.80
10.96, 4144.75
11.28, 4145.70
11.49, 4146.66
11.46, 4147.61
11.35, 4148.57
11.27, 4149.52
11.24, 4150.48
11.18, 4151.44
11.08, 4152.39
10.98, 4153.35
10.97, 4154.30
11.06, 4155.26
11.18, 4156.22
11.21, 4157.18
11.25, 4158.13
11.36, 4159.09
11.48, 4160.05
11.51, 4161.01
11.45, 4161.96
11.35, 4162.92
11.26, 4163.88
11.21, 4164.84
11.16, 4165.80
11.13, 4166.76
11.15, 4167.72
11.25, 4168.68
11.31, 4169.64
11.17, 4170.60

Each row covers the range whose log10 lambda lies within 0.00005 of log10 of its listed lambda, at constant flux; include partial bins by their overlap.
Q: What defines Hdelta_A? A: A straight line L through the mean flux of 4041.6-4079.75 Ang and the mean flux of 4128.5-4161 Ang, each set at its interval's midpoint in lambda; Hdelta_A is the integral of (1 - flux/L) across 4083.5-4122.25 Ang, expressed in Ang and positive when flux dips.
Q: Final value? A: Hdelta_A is 1.9 Ang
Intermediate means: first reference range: 11.1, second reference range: 11.2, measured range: 10.6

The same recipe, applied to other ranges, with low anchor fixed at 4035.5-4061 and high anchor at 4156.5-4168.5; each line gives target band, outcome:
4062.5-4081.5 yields 0.45 Ang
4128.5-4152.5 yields 0.16 Ang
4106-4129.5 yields 0.36 Ang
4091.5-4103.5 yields 1.66 Ang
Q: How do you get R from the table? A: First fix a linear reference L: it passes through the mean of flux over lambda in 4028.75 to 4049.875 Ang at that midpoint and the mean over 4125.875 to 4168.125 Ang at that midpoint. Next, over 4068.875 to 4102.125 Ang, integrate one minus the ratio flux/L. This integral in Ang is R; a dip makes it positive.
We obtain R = 1.0 Ang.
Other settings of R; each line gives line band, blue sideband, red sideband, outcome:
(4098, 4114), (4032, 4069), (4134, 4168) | 2.0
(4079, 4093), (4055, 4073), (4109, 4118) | -0.4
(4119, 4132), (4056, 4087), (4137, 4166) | 0.1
